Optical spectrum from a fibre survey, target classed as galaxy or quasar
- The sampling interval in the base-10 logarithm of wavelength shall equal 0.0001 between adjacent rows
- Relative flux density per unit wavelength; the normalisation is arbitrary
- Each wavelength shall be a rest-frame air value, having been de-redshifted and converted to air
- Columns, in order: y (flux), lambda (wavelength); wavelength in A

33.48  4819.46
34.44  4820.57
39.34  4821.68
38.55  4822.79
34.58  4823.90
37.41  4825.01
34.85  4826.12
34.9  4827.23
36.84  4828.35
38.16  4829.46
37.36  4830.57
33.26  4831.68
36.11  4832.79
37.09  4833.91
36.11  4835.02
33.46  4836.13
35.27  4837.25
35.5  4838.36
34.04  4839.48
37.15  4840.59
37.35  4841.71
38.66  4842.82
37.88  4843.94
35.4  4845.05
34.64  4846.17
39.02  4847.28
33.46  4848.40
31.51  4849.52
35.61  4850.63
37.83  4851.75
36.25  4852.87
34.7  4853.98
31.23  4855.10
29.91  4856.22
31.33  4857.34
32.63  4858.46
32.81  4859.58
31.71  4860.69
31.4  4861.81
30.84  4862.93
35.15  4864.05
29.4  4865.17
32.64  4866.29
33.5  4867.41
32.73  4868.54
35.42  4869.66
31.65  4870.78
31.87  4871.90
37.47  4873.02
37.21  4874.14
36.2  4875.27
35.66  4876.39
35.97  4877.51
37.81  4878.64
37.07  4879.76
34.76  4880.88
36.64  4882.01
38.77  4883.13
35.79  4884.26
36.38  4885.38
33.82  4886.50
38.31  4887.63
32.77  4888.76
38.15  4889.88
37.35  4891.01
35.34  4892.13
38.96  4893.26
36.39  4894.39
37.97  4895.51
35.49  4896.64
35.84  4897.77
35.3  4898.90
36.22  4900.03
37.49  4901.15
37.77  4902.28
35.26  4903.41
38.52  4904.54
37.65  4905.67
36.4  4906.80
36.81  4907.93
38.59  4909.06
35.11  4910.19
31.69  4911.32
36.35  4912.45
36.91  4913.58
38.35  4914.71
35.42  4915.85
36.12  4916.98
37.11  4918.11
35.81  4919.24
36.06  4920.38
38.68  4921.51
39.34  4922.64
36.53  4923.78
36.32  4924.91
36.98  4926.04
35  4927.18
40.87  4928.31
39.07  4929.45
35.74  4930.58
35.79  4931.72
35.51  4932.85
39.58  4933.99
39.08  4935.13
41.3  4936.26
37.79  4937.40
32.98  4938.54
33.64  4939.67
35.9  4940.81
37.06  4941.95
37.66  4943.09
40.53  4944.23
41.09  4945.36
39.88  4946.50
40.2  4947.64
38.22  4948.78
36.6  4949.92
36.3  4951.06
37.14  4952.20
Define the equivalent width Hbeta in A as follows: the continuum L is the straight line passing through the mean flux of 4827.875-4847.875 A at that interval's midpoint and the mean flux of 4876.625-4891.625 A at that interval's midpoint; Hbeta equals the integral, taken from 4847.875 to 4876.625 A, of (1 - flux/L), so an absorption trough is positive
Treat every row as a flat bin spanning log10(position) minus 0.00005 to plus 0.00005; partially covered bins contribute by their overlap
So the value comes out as 2.3 A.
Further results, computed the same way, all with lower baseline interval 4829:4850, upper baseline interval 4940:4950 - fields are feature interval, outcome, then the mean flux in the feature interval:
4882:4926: 1.04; 36.6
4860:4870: 1.11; 32.5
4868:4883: 0.51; 35.5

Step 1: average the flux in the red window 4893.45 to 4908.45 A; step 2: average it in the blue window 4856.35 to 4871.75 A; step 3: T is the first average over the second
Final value 1.14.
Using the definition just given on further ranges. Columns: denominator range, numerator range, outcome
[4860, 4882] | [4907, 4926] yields 1.07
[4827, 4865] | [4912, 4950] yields 1.08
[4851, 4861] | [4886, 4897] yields 1.10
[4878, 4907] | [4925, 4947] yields 1.03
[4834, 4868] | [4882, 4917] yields 1.07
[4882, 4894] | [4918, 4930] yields 1.02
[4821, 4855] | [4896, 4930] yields 1.02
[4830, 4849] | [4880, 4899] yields 1.01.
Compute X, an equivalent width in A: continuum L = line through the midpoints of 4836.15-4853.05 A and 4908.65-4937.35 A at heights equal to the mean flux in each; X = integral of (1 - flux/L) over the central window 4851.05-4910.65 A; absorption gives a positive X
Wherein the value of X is 1.9 A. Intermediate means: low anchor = 35.9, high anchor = 37.1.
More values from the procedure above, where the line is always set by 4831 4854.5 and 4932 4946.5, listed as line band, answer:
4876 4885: 0.0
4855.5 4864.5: 1.0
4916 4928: 0.2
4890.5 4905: 0.1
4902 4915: 0.2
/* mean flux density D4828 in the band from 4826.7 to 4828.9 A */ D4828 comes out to 35.7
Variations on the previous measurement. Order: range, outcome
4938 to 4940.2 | 33.4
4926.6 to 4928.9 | 37.8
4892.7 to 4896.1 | 37.8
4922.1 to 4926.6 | 37.3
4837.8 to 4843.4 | 36.5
